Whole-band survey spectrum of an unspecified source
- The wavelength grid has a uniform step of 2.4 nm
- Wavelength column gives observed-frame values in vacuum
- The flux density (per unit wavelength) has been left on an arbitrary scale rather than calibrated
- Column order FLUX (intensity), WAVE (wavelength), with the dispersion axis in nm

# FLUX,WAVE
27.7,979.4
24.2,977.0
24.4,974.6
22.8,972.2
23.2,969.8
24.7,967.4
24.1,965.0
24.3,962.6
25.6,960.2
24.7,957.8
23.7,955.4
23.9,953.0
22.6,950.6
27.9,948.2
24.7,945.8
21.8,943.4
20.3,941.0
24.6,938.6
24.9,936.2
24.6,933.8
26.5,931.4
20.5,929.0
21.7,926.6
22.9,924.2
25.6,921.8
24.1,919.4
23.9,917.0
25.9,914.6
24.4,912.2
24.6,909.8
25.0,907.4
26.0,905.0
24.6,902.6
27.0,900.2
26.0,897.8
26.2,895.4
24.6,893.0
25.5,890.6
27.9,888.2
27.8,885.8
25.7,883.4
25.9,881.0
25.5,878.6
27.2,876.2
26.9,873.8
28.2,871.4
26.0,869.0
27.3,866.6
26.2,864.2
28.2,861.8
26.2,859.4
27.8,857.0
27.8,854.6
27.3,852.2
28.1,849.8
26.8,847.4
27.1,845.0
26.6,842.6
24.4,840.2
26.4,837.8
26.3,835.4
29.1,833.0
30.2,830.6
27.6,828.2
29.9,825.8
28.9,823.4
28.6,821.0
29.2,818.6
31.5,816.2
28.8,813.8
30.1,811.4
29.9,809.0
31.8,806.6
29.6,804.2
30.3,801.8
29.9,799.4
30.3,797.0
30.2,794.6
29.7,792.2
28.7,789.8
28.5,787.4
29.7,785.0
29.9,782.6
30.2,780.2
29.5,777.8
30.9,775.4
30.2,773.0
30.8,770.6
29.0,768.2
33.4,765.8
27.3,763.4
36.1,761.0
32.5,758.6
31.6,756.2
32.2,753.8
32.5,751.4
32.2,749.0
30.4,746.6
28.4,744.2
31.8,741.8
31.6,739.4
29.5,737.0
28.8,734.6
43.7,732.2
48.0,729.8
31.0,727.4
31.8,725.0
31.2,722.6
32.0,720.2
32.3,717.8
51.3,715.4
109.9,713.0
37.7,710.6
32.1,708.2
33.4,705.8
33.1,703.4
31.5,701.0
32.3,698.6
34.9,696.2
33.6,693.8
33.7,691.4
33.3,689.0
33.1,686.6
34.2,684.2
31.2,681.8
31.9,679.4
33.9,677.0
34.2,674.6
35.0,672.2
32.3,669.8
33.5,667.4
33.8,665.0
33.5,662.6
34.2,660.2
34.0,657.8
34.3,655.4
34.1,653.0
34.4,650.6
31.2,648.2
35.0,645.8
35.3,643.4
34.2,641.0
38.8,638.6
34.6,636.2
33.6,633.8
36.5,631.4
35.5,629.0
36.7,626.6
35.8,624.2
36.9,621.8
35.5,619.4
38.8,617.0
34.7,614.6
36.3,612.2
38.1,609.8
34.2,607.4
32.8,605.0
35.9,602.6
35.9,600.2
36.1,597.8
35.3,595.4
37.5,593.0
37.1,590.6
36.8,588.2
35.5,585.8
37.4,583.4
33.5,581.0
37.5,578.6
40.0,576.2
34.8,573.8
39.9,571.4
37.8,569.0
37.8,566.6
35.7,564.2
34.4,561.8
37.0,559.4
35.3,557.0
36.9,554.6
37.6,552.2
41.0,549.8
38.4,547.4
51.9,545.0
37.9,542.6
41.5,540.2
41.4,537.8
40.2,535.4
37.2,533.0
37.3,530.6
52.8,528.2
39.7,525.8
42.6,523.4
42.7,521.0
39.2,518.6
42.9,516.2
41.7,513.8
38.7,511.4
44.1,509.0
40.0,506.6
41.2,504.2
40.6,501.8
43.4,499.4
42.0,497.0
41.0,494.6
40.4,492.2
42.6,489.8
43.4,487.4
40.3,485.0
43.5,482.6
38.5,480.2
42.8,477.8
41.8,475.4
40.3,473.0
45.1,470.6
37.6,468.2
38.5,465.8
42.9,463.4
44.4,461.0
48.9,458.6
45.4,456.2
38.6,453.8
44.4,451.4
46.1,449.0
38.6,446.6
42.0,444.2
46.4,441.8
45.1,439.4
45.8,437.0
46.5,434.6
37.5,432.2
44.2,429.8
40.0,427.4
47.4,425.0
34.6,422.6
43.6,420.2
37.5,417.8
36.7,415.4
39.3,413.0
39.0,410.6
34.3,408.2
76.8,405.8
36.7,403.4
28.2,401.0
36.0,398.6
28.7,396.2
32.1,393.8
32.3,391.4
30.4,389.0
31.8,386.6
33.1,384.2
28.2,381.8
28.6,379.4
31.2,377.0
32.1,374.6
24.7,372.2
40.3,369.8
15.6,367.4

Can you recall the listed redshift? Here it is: 0.09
